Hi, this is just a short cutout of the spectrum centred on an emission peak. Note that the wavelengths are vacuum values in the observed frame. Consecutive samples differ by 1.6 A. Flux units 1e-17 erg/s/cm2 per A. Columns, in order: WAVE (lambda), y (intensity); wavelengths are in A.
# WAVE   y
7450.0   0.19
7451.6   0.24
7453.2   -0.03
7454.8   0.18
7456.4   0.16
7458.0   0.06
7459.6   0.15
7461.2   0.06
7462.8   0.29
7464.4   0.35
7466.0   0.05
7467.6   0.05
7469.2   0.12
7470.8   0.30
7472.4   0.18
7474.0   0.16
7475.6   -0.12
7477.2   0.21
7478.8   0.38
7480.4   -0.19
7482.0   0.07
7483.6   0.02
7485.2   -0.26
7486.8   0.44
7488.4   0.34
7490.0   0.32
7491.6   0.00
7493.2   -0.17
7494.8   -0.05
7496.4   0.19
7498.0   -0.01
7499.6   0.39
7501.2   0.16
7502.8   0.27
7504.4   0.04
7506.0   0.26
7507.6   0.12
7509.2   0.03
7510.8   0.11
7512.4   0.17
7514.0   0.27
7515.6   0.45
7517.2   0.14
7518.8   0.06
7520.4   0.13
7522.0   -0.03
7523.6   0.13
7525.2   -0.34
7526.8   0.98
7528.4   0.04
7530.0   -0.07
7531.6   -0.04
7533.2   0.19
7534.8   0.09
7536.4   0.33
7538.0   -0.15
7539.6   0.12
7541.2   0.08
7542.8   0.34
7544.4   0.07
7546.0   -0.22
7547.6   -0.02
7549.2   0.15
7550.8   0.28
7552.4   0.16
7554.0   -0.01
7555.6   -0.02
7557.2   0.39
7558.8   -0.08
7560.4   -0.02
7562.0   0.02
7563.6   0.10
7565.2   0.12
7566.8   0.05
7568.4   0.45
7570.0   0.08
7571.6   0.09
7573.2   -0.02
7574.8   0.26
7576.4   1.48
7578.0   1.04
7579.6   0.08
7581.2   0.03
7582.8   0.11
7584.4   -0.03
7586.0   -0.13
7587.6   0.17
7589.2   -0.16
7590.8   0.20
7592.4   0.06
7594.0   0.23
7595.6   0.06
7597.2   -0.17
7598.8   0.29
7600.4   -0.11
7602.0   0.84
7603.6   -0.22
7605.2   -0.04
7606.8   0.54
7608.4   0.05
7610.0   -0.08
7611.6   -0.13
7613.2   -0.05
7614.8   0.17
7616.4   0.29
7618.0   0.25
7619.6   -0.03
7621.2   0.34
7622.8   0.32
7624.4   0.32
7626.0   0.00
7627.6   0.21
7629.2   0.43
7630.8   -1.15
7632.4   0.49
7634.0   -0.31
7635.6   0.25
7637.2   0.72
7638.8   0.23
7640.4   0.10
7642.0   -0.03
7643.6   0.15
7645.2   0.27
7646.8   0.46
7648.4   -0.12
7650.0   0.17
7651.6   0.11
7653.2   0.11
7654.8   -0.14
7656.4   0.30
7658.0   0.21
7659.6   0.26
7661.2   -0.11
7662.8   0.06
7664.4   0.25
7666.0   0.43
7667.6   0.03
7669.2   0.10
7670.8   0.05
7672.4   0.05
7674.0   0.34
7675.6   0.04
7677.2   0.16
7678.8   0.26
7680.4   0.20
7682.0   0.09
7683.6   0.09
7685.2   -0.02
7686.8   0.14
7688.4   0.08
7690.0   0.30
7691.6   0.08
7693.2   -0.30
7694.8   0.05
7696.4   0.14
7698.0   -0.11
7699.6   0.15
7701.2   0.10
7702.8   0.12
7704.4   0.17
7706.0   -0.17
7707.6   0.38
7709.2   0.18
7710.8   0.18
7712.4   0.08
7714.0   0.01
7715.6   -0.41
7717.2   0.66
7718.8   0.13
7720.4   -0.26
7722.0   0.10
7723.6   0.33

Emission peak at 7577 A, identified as H-gamma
